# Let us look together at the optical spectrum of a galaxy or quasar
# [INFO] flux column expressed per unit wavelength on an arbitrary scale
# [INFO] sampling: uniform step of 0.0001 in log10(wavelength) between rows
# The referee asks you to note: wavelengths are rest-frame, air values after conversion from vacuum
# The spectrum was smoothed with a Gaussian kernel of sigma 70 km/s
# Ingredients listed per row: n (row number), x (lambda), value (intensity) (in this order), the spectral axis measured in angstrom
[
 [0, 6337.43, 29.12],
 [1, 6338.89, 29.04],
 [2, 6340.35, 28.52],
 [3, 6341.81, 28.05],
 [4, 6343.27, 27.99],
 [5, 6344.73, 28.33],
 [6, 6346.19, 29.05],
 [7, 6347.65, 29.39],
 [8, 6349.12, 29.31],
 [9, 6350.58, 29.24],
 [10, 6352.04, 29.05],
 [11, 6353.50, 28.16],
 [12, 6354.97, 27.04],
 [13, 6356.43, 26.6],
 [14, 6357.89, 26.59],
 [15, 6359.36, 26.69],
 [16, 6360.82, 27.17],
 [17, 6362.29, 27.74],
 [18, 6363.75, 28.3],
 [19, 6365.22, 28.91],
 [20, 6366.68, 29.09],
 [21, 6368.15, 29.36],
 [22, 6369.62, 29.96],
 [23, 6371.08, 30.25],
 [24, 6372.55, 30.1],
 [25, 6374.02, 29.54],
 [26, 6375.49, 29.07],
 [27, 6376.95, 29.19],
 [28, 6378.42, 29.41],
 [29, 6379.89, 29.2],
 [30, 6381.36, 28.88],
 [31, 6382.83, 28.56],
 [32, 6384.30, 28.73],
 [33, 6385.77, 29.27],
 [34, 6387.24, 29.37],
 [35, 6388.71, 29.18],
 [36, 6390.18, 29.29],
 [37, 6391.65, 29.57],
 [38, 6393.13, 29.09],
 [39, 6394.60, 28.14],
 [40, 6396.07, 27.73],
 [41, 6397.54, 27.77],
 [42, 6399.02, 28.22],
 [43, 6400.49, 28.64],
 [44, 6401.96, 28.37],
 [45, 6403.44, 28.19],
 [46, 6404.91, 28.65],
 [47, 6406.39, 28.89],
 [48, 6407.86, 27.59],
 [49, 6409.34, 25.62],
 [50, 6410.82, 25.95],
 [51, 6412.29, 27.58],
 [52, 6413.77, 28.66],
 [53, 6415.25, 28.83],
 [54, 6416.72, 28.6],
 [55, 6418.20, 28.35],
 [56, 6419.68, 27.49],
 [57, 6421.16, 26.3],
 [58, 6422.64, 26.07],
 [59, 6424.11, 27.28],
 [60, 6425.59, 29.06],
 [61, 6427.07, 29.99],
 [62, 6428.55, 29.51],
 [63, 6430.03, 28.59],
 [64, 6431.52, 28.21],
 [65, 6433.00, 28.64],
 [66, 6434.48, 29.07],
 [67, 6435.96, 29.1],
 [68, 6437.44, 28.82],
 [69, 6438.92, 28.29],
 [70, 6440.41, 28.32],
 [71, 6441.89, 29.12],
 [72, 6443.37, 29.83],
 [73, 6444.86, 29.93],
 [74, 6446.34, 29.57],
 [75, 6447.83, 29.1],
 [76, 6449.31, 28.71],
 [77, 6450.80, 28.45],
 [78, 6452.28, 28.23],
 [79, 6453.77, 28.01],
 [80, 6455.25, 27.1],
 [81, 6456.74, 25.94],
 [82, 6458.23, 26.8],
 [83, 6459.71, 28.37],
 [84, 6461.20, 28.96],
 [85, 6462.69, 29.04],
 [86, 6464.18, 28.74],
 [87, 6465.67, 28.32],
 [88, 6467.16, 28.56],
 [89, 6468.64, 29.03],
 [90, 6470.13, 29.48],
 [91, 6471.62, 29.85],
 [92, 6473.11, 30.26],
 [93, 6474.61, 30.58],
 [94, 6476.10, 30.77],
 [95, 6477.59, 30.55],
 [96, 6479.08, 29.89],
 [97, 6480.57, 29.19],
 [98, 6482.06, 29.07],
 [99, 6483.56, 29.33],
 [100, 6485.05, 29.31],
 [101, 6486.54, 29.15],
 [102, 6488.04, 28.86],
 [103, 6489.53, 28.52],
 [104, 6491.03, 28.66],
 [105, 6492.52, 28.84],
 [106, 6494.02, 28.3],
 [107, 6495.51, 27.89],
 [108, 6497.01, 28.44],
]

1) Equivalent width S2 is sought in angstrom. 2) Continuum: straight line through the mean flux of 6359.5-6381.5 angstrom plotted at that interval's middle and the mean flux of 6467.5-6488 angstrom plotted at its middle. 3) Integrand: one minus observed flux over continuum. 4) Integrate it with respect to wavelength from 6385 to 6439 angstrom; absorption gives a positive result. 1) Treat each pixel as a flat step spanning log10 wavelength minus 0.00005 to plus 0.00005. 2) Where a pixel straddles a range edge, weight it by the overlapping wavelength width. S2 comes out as 1.8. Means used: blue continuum 29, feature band 28.3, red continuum 29.7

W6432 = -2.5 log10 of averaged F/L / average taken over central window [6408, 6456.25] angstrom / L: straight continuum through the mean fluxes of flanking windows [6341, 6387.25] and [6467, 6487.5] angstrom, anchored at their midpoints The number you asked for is 0.04 mag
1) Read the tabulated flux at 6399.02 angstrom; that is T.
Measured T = 28.22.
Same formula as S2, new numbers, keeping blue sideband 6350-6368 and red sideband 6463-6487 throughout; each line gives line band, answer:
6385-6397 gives -0.24 angstrom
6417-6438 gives 0.39 angstrom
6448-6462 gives 0.64 angstrom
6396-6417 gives 0.46 angstrom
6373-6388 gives -0.49 angstrom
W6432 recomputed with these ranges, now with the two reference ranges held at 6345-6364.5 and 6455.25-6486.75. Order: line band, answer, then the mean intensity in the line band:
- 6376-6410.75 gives -0.01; 28.5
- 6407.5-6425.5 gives 0.04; 27.4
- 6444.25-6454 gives 0.00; 28.9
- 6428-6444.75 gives -0.01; 28.9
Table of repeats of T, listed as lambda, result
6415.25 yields 28.83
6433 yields 28.64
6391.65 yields 29.57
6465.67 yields 28.32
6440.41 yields 28.32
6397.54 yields 27.77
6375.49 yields 29.07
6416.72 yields 28.6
